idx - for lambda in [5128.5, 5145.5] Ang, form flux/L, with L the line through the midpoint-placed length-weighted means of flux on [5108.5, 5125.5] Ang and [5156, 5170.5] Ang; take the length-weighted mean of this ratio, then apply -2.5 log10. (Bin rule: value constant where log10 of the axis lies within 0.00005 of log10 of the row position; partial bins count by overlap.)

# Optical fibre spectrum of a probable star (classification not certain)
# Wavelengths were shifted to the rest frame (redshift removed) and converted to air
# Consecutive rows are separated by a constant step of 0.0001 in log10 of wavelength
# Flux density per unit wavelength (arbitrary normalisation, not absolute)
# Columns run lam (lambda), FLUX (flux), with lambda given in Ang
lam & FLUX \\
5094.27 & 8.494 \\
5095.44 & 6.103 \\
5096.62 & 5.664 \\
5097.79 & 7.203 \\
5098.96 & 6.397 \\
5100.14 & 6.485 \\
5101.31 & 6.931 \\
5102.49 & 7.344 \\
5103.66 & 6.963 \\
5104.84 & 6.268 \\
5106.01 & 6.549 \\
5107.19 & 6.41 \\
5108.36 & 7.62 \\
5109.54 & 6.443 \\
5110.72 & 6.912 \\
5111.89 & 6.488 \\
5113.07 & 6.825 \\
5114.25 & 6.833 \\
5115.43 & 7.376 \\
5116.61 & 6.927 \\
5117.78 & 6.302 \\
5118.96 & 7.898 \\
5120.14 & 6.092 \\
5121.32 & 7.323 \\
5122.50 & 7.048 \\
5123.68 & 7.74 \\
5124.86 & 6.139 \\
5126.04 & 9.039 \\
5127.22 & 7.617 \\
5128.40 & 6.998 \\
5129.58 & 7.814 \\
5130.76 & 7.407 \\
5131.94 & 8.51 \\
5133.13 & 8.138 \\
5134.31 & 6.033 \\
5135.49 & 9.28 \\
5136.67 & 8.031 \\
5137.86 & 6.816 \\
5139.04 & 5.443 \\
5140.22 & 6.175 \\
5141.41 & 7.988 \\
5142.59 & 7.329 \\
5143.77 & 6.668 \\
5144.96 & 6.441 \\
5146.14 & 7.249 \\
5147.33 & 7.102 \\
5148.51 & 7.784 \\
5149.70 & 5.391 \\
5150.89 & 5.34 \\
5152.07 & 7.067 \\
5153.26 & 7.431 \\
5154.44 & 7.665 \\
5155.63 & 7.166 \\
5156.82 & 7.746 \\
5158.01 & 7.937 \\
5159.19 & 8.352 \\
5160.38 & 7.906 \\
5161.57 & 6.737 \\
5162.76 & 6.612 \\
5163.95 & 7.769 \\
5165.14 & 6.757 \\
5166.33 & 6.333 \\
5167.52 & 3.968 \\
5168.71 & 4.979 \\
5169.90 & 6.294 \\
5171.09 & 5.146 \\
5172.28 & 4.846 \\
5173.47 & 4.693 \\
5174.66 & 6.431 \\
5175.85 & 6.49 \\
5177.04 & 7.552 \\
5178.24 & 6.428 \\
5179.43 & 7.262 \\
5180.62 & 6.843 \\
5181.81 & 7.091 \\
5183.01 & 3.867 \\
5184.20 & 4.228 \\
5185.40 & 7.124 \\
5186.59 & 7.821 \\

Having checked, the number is -0.07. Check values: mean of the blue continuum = 6.91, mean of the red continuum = 6.79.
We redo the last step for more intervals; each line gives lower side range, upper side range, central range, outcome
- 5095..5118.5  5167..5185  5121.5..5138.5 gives -0.19 mag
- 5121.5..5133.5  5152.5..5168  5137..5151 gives 0.10 mag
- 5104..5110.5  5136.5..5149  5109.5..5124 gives -0.03 mag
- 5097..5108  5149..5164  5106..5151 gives -0.02 mag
